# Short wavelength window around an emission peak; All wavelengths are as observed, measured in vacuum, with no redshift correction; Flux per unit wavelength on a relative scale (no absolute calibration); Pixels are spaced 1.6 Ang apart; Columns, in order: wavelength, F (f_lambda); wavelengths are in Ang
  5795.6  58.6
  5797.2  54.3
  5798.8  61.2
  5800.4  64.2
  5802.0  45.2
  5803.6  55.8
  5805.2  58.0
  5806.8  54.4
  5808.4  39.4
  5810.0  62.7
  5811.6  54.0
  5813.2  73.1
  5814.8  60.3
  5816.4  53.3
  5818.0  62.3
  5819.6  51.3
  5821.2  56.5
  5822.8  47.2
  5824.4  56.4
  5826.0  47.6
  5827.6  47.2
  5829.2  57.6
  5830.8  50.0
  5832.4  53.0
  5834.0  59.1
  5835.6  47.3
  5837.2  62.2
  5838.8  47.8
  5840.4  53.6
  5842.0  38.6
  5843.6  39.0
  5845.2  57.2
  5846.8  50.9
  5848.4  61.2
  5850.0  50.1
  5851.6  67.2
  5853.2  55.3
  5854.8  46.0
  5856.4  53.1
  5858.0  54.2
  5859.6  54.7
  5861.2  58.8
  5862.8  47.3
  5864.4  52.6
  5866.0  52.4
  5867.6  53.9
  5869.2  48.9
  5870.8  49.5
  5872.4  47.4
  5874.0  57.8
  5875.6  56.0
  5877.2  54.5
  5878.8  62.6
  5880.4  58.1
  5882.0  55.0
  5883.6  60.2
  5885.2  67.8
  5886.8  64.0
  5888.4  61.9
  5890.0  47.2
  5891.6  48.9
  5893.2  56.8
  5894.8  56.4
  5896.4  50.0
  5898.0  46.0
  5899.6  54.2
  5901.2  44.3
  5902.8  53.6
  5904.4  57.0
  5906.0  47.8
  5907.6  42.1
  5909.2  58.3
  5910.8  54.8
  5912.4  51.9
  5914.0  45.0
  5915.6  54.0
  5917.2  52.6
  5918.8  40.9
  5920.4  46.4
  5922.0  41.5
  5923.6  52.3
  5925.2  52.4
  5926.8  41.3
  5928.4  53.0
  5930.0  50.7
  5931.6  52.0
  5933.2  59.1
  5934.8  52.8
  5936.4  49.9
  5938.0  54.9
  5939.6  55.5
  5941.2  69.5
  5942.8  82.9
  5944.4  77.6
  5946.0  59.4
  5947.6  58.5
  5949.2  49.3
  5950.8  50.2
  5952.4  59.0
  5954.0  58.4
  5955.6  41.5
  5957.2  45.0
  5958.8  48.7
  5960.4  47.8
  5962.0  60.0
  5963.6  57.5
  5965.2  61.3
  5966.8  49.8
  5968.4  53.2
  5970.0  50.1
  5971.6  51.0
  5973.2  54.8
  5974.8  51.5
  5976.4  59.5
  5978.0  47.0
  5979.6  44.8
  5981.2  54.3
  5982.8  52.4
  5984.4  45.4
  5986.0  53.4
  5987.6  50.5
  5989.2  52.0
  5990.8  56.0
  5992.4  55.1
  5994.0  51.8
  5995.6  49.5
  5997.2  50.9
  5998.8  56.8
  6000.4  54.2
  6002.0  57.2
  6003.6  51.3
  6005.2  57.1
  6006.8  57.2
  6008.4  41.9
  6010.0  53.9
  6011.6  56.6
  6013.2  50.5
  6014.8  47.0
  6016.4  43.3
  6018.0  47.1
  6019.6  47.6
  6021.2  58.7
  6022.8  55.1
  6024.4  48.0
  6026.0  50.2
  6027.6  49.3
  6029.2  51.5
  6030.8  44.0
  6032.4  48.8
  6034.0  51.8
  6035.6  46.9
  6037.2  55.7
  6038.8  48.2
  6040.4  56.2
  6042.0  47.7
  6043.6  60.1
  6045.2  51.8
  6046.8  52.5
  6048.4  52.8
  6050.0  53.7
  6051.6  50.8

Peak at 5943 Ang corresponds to [O III] 5007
